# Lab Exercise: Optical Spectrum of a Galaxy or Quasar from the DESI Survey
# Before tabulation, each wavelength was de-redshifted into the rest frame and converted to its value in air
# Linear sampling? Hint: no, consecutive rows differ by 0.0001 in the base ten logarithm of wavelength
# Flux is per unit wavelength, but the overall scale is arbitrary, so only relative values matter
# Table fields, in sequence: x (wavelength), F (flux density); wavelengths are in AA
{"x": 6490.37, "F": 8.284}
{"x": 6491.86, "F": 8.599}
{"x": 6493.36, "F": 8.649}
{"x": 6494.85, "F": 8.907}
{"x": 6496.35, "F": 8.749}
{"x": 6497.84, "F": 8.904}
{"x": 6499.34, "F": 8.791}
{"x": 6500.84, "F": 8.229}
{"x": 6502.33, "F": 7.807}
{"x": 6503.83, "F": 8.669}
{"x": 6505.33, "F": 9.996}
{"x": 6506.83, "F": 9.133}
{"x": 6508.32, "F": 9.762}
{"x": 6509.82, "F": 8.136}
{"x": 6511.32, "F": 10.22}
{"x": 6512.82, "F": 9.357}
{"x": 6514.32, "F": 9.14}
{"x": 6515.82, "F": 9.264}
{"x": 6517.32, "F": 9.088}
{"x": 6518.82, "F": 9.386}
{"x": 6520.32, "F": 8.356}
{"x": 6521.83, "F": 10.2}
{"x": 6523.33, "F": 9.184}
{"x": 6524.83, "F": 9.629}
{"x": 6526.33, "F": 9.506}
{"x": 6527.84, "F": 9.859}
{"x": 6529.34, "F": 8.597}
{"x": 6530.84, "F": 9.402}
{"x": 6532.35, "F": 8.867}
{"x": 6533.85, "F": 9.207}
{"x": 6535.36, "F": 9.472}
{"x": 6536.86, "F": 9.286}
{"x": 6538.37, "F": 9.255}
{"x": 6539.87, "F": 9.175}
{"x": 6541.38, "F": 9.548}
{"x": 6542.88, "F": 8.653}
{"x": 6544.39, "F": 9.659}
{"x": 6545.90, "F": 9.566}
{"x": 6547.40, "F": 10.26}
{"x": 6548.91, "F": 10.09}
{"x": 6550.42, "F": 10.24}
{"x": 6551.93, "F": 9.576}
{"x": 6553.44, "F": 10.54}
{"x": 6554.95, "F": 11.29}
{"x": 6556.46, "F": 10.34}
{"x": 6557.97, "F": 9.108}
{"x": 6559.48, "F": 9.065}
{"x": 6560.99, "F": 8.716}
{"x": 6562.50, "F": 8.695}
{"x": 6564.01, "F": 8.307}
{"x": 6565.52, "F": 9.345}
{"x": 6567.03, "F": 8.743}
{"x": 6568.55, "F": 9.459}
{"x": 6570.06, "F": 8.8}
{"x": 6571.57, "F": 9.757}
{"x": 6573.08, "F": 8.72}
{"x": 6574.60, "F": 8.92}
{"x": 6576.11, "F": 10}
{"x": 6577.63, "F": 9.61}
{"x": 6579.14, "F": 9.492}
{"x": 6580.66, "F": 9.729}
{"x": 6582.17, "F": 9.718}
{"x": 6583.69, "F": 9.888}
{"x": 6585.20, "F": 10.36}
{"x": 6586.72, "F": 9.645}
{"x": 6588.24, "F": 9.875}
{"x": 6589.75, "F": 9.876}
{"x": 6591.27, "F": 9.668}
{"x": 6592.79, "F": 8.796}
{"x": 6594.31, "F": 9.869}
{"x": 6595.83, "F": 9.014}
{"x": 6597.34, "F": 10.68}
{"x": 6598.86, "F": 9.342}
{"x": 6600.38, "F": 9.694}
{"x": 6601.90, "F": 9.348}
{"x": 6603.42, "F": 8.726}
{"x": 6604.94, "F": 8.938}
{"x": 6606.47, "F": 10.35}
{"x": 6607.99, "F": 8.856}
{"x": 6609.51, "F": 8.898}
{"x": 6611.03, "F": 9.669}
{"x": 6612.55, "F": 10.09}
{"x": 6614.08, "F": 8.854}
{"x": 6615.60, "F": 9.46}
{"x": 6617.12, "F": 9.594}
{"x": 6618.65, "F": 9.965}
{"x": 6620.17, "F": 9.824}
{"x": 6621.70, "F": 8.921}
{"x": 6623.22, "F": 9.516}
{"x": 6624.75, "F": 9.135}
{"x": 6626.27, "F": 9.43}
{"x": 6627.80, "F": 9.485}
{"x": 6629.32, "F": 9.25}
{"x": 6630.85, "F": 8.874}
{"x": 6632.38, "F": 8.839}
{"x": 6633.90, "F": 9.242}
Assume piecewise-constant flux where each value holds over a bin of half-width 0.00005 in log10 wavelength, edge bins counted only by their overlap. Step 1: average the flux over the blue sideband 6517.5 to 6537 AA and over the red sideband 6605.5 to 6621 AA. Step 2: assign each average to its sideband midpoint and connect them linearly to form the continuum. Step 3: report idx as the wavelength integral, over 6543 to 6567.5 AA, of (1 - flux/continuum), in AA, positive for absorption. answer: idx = -0.5 AA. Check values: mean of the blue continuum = 9.3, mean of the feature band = 9.58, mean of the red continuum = 9.54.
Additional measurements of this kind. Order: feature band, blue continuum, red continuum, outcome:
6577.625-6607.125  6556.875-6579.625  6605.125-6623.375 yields -1.00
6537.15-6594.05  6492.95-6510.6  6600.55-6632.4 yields -2.58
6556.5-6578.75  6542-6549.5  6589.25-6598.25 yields 1.16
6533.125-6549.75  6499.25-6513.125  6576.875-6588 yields -0.19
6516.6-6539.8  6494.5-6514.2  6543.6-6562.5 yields 0.26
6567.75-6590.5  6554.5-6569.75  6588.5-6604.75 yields -0.52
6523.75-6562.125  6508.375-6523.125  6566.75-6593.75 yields -0.73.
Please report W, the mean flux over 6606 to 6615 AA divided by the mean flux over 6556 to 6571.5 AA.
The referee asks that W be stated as 1.04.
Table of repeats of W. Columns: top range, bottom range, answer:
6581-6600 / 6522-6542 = 1.04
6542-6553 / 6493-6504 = 1.13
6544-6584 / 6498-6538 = 1.04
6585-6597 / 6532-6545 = 1.04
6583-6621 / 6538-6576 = 1.01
